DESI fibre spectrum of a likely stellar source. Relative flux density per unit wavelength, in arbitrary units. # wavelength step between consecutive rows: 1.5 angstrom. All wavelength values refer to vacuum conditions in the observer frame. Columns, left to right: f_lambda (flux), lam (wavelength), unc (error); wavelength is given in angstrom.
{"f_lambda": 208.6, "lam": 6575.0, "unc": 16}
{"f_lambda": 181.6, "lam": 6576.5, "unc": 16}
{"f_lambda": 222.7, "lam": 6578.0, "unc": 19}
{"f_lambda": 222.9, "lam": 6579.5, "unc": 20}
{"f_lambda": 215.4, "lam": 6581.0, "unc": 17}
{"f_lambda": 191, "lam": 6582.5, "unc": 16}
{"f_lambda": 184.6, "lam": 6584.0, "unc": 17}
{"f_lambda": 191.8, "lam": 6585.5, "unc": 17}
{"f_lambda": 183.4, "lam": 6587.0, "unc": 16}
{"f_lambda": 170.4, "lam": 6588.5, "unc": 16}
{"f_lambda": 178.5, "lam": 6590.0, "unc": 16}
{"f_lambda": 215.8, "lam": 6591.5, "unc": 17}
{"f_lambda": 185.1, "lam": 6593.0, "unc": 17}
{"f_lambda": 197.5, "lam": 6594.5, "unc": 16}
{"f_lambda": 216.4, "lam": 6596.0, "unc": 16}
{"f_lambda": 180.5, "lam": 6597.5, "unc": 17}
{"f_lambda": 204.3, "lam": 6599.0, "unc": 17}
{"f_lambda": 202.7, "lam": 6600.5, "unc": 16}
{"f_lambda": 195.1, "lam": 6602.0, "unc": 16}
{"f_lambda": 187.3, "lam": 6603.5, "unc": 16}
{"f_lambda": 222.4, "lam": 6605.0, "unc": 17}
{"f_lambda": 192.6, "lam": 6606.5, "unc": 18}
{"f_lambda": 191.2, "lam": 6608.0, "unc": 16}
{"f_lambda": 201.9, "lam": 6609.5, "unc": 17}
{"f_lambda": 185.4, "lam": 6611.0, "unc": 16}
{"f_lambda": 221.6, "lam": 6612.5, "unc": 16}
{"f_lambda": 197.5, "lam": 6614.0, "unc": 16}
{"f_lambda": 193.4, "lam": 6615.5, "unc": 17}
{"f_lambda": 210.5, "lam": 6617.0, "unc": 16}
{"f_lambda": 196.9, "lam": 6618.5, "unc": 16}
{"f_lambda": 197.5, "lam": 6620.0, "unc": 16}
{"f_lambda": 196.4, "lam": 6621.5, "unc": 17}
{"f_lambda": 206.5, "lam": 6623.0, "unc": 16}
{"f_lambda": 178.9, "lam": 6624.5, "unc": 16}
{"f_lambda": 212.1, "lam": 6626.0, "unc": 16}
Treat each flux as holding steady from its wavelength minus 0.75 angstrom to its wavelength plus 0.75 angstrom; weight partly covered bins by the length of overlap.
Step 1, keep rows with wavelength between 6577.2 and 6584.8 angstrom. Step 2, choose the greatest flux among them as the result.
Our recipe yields 222.9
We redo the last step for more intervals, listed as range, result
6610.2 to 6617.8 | 221.6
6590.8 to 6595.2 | 215.8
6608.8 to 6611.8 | 201.9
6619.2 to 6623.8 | 206.5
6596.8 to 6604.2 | 204.3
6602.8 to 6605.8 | 222.4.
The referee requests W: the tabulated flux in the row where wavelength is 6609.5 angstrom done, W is 201.9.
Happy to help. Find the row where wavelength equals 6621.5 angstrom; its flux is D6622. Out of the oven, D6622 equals 196.4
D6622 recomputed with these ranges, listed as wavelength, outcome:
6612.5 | 221.6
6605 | 222.4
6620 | 197.5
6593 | 185.1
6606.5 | 192.6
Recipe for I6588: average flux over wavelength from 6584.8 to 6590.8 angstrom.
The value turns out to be 181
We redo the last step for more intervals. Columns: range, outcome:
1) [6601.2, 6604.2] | 191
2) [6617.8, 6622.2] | 197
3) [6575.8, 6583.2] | 207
